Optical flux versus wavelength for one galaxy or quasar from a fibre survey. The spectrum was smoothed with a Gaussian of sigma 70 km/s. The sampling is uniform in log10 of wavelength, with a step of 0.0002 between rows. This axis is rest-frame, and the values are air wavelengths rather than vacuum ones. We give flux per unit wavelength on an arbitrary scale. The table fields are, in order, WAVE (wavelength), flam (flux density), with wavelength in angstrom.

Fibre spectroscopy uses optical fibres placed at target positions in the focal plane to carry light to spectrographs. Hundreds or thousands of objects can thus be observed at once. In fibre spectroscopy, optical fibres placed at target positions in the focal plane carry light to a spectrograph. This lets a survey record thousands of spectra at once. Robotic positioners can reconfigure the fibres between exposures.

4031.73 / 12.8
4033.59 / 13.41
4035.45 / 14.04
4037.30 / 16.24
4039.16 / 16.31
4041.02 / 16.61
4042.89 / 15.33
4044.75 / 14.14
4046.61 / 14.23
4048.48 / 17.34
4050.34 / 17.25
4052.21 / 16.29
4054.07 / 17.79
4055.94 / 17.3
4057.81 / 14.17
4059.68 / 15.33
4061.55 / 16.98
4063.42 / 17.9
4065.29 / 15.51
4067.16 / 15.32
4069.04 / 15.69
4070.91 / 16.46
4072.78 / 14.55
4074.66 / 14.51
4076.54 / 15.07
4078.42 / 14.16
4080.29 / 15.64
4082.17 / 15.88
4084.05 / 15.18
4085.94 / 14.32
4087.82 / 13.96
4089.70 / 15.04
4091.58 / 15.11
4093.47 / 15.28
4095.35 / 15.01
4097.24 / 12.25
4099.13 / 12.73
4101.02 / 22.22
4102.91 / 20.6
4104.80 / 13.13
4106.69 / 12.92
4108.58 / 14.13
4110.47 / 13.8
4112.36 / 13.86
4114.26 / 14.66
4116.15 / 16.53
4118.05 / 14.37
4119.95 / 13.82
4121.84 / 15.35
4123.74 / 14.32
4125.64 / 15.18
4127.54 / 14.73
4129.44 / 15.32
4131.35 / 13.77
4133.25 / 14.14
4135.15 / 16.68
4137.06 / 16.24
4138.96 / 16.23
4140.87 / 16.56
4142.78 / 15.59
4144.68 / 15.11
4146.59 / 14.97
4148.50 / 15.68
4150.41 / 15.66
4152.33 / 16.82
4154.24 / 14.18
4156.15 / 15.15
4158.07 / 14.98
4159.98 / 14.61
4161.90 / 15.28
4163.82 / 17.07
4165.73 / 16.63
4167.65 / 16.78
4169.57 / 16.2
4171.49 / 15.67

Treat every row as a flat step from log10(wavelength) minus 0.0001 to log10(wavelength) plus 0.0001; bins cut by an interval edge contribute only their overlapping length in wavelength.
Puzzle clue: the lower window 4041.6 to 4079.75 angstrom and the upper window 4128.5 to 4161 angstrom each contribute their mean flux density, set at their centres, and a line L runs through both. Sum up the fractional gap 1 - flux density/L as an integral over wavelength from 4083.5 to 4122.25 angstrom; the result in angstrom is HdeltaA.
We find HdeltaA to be 1.5 angstrom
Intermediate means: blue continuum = 15.8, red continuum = 15.4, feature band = 15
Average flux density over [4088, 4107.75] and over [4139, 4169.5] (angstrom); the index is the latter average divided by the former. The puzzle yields 1.02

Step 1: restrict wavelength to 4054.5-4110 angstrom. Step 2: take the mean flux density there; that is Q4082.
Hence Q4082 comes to 15.4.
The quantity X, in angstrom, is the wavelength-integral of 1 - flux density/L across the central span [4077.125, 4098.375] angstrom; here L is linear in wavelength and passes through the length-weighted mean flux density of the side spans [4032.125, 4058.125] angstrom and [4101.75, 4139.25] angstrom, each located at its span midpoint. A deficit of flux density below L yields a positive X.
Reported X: 0.9 angstrom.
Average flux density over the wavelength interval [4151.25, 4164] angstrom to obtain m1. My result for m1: 15.3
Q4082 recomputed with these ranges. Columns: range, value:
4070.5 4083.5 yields 15.1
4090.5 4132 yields 15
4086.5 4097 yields 14.7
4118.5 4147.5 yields 15.2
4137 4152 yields 15.8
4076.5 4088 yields 14.9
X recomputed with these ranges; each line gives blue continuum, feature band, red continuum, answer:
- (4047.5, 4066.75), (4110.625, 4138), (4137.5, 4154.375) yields 1.78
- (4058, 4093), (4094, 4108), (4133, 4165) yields -0.06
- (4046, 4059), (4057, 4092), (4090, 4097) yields 0.53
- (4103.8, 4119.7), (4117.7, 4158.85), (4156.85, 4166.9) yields -0.66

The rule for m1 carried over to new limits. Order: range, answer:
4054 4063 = 16.3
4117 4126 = 14.6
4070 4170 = 15.3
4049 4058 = 16.8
